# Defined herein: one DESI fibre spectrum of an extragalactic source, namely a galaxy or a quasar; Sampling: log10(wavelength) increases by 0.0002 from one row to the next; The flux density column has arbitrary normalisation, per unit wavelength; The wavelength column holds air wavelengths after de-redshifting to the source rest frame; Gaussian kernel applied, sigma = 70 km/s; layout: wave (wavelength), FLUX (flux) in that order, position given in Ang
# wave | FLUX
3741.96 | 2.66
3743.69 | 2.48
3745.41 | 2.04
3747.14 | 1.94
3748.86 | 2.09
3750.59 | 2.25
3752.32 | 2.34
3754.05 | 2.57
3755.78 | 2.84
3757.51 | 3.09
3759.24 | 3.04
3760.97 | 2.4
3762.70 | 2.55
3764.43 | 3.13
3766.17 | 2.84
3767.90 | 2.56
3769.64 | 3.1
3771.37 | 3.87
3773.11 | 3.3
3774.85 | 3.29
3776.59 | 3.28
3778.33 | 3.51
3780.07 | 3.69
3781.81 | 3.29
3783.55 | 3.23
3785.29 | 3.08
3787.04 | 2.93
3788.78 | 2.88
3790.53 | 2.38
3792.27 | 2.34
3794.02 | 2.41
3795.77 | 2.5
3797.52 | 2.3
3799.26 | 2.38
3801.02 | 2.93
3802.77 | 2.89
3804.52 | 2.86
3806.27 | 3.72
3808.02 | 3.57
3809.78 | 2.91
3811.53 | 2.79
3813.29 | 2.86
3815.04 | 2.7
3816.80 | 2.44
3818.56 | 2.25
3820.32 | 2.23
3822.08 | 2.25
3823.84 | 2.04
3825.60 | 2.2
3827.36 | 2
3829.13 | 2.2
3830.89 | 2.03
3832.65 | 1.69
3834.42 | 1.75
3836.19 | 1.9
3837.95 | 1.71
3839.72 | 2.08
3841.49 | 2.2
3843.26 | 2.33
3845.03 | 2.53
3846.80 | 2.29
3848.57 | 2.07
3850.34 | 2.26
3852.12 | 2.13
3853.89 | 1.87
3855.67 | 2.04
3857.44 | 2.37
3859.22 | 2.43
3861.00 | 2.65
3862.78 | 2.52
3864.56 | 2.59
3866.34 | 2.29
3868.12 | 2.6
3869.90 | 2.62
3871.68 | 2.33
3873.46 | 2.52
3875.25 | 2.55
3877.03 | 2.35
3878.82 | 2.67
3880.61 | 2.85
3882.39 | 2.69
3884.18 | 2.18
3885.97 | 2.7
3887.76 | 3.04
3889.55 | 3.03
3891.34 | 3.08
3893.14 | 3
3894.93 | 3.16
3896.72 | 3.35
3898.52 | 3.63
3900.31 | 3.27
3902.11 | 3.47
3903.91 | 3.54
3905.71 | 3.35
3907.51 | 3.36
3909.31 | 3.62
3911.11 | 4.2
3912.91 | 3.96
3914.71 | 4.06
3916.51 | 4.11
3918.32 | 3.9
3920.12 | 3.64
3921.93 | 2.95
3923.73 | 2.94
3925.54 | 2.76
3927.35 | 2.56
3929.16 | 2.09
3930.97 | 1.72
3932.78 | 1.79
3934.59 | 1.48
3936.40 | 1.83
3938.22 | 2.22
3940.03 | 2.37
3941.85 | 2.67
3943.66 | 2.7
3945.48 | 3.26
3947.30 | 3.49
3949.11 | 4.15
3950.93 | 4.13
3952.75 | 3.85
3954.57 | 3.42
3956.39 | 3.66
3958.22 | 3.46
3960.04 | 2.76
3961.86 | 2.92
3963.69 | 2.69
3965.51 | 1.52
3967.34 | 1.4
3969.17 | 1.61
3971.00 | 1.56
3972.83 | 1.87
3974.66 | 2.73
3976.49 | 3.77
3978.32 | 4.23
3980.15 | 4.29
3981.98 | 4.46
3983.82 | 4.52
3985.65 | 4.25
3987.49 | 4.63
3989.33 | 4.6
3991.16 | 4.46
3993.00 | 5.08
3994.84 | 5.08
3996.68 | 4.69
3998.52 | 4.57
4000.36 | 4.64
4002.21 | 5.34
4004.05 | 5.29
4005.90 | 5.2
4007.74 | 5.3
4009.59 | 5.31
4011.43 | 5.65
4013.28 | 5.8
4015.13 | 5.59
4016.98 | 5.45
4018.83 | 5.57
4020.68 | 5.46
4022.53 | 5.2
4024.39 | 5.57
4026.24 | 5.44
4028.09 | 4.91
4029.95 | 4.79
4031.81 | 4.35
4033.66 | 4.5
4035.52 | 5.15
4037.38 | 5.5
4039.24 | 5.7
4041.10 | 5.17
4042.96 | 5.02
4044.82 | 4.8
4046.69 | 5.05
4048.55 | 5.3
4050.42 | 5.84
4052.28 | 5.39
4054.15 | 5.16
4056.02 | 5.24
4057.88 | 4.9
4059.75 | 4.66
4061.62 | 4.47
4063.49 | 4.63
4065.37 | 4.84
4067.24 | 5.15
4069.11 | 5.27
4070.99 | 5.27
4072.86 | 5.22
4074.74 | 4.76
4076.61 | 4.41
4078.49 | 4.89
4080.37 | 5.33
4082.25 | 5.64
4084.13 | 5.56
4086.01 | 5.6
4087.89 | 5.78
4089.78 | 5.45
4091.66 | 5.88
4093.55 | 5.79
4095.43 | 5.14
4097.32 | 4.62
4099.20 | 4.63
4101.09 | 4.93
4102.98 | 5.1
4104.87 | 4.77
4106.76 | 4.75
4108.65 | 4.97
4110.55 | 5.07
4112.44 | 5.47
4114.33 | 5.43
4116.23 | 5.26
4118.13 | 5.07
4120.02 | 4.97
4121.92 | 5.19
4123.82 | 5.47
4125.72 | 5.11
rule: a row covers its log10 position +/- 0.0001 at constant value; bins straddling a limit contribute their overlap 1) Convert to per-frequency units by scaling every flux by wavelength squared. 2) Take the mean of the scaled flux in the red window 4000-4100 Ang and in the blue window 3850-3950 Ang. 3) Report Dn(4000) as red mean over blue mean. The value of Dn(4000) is 2.0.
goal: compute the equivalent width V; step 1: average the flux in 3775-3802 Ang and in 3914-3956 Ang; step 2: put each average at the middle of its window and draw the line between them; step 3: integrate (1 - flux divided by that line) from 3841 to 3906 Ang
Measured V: 6.0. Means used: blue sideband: 2.89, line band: 2.66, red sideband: 2.96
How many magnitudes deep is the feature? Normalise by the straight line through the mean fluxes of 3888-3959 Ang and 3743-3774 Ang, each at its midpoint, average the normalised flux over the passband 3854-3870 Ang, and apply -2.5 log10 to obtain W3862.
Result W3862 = 0.23 mag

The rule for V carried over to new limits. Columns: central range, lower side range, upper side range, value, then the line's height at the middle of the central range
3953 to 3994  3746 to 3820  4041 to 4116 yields 9.1 Ang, 4.32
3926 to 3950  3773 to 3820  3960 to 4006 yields 7.2 Ang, 3.56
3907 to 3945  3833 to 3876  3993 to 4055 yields 6.1 Ang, 3.51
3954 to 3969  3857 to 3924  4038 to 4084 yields 4.7 Ang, 3.9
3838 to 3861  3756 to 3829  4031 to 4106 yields 7.5 Ang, 3.3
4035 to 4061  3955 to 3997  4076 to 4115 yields -4.0 Ang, 4.52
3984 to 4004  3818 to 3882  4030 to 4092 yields -2.5 Ang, 4.22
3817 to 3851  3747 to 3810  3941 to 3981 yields 9.4 Ang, 2.92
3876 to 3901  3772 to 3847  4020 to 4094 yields 3.7 Ang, 3.43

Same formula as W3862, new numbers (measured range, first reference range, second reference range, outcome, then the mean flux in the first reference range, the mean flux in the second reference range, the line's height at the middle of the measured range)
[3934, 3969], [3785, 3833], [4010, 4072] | 0.42 mag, 2.57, 5.18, 4.17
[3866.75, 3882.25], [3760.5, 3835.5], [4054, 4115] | 0.30 mag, 2.73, 5.11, 3.37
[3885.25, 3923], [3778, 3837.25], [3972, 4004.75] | 0.03 mag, 2.61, 4.36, 3.55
